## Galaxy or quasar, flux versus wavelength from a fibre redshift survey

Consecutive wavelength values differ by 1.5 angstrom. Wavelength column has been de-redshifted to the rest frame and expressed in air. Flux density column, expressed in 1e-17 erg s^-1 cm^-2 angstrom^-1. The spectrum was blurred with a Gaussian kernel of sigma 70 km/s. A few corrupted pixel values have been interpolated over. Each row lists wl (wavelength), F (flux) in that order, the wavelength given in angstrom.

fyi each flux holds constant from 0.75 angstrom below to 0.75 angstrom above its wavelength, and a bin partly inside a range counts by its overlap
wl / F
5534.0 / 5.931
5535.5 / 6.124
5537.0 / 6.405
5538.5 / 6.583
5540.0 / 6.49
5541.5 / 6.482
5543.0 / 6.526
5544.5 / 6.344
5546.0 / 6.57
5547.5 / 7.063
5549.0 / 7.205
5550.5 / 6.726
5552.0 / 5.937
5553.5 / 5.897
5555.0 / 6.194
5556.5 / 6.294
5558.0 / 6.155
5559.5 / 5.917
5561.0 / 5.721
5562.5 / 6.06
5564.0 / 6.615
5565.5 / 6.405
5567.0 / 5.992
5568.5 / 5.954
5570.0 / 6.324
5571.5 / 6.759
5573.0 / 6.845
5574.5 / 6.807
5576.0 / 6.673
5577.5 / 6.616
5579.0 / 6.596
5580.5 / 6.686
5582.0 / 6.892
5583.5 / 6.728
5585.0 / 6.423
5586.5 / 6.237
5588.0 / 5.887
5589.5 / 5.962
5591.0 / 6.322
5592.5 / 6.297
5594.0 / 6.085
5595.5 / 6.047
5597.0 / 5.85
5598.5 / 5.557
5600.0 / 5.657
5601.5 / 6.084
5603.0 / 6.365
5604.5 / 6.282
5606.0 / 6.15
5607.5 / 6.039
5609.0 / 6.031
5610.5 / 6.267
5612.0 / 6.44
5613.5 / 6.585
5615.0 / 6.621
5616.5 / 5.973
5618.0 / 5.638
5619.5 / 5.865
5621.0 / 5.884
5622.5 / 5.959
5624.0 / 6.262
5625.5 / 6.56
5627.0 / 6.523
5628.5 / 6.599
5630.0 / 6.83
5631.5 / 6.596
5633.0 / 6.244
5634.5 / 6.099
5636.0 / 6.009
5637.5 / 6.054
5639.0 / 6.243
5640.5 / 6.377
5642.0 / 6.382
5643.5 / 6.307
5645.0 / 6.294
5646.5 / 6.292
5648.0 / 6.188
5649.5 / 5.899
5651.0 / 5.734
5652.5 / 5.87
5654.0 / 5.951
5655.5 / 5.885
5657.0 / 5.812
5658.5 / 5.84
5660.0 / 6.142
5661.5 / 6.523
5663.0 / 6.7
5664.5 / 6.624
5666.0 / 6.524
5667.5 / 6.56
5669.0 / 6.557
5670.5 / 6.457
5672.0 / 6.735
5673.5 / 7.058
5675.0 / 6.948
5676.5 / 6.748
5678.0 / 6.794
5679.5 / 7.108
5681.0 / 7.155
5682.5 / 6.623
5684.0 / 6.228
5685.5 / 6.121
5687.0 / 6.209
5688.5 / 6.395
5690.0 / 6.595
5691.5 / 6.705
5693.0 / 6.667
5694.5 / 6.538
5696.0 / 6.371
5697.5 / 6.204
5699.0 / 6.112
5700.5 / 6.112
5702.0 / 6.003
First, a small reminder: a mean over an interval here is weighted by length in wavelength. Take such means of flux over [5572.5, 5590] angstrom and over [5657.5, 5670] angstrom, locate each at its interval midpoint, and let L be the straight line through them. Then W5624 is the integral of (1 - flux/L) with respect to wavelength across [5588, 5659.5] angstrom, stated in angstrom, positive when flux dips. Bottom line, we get 3.7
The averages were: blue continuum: 6.53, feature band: 6.14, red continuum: 6.42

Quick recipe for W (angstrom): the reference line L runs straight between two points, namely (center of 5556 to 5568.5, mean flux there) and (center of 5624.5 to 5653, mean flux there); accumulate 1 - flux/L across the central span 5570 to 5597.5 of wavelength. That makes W -1.2 angstrom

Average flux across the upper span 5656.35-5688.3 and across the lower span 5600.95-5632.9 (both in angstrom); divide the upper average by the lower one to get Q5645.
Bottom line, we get 1.0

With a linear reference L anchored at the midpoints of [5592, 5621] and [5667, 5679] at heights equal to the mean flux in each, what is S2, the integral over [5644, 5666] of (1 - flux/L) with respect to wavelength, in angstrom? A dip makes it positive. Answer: 1.43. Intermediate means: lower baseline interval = 6.09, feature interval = 6.14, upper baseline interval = 6.74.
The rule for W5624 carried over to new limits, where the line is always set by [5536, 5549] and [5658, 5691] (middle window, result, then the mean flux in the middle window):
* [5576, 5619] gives 2.3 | 6.23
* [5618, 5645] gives 1.3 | 6.26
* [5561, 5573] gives 0.5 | 6.3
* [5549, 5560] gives 0.6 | 6.24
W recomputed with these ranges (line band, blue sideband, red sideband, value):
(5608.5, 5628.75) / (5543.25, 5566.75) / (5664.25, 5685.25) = 1.0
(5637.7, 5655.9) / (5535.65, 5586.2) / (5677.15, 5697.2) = 1.1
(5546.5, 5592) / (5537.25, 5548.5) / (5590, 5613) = -0.2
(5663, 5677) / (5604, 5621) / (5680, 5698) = -0.6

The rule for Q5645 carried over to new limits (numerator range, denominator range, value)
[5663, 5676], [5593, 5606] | 1.11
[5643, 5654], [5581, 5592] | 0.95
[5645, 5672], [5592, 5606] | 1.03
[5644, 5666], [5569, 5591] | 0.94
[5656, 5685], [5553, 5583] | 1.03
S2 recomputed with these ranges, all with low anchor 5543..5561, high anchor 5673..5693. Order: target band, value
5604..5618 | 0.58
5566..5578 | -0.15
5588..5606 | 1.19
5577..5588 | -0.19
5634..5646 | 0.63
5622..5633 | 0.11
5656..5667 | 0.52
